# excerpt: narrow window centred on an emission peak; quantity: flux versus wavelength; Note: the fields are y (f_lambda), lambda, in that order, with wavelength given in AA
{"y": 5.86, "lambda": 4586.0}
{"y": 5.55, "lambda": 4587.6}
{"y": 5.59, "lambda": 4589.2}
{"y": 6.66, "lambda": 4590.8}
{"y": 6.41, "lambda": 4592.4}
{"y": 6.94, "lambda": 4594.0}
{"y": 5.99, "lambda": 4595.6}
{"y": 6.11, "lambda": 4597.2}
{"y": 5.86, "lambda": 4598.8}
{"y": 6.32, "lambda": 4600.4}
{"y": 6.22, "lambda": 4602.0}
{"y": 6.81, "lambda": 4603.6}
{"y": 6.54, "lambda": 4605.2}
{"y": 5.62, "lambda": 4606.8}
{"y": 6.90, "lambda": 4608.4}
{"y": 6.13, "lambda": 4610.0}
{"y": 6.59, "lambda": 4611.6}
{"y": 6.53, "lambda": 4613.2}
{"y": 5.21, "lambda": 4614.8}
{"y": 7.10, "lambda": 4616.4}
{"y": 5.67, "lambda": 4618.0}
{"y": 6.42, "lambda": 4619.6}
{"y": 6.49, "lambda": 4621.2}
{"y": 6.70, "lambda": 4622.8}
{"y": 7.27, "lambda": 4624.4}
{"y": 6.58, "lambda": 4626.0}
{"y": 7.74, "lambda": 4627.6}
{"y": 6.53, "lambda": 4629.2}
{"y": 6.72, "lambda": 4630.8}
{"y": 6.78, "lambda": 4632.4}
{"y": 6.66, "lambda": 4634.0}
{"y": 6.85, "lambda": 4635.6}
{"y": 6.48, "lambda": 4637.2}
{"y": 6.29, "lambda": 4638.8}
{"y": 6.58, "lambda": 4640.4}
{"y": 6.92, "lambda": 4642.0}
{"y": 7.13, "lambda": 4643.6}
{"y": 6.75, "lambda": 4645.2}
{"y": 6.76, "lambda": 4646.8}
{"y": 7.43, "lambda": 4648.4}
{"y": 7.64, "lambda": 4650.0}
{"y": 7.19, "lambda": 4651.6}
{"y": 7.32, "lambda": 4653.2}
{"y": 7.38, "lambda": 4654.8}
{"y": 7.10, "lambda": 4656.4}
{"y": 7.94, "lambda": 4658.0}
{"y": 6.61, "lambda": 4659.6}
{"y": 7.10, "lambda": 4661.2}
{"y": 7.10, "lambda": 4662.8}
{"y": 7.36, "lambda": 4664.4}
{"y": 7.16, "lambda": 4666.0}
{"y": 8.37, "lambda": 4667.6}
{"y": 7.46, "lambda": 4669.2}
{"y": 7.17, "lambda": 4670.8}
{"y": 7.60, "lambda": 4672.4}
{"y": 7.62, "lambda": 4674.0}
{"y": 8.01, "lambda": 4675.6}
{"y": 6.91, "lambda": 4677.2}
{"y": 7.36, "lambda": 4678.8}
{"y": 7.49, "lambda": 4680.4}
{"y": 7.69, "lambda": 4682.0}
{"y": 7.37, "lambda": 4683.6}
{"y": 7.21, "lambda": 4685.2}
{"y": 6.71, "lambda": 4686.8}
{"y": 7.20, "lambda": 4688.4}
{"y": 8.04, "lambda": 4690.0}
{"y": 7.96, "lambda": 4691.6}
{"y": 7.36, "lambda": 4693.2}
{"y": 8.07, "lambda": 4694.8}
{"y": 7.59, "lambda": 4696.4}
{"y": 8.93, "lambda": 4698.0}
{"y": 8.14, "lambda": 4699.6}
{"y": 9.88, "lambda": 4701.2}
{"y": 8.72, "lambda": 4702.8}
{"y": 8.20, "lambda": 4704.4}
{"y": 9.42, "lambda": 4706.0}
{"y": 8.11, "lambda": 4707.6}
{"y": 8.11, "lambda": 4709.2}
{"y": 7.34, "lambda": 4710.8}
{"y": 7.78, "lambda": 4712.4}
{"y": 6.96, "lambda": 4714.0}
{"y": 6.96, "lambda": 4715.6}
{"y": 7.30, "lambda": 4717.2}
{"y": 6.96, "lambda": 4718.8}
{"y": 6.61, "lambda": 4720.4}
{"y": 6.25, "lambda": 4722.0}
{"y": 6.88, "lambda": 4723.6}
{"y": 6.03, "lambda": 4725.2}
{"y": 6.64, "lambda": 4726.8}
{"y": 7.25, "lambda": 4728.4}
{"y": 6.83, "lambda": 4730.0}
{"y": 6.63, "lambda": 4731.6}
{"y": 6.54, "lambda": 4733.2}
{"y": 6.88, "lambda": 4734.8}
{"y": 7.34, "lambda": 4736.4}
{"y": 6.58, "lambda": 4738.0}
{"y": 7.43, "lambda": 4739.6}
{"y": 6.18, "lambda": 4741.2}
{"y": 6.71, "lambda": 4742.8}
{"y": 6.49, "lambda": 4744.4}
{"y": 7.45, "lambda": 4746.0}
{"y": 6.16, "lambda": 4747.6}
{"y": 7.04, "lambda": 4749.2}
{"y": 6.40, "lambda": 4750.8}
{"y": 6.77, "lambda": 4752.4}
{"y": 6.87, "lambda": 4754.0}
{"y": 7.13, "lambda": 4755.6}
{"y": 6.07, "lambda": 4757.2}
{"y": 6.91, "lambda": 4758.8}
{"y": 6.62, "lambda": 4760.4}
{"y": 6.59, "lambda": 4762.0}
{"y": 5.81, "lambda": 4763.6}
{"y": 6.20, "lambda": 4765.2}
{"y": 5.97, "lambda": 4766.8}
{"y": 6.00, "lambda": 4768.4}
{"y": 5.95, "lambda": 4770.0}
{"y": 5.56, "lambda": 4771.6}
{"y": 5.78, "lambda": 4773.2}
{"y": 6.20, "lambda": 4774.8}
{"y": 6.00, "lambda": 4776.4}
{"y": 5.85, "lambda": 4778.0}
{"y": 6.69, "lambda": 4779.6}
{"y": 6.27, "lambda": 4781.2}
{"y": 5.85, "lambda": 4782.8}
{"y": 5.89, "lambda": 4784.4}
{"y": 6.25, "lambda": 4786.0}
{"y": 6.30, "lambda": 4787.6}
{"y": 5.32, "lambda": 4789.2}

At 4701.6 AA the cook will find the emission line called C III]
